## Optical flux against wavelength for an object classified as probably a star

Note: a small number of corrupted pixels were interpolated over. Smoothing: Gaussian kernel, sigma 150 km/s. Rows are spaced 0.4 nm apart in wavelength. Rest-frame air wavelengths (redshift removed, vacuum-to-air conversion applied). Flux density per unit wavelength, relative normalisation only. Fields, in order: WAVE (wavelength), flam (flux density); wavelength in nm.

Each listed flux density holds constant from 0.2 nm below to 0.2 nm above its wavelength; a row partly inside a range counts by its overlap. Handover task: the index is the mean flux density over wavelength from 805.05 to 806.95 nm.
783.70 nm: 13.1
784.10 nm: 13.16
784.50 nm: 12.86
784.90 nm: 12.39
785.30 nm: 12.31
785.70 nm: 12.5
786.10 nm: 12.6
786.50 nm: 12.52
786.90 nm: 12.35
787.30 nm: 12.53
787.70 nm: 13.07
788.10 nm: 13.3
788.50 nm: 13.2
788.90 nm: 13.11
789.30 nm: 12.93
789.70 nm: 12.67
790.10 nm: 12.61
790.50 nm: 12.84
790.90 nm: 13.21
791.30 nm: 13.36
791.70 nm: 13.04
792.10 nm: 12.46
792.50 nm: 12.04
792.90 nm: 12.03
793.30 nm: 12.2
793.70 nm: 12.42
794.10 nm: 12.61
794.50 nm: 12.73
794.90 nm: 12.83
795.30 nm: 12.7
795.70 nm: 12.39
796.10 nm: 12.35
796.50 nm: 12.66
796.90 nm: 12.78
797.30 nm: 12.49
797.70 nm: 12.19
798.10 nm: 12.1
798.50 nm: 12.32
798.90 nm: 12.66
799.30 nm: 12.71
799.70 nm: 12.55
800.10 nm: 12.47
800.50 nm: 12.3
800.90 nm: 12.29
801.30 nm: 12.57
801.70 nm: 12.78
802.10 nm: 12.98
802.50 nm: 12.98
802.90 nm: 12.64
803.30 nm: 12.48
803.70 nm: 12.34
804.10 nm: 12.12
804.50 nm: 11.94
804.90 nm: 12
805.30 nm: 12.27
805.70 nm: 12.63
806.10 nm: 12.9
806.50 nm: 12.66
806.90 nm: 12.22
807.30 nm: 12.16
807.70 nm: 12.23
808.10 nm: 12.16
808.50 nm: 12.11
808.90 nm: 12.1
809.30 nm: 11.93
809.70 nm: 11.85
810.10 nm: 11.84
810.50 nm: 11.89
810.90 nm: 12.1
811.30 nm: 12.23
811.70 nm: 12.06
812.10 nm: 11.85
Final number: 12.5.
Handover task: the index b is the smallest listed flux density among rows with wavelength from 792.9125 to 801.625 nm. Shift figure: 12.1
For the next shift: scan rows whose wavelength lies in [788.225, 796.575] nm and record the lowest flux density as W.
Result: 12.03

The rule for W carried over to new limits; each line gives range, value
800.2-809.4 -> 11.93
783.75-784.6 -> 12.86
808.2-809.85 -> 11.85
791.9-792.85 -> 12.04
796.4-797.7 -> 12.19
